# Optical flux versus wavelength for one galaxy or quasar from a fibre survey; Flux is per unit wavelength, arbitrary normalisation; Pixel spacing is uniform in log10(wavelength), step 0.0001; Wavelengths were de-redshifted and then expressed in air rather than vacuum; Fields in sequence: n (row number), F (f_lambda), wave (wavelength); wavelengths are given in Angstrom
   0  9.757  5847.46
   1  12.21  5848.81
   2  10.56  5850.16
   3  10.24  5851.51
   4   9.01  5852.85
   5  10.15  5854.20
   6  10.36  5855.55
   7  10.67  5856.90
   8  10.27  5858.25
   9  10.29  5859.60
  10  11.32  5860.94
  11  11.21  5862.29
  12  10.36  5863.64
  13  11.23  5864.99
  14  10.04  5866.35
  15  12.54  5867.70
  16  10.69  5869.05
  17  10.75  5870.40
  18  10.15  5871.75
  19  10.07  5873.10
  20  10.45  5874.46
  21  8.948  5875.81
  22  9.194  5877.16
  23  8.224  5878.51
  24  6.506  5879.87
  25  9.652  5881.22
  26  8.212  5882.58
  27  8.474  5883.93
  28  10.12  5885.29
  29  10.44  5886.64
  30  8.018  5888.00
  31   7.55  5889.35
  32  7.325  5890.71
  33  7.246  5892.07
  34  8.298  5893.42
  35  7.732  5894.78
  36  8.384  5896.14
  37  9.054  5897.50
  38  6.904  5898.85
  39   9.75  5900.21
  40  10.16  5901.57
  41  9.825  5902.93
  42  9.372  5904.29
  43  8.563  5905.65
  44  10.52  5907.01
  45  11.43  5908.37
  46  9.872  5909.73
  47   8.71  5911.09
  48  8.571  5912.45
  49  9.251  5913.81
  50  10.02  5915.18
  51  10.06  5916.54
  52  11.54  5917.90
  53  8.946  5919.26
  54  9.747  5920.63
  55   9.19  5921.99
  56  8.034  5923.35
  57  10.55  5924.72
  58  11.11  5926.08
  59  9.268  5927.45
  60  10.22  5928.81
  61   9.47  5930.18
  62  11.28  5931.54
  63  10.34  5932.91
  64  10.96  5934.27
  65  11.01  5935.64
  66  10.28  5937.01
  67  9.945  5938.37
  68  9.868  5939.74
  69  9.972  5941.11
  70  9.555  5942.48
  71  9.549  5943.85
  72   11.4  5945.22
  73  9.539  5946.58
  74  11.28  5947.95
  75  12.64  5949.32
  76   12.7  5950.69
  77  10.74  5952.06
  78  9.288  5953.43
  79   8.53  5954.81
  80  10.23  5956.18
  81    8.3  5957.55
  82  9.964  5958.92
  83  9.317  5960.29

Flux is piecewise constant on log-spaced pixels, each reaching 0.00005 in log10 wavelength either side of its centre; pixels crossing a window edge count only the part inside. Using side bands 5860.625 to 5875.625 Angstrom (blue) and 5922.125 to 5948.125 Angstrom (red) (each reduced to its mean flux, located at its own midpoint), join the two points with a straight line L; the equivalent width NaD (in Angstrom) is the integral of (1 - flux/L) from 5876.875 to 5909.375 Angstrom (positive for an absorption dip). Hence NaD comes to 5.28 Angstrom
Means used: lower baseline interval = 10.7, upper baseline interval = 10.2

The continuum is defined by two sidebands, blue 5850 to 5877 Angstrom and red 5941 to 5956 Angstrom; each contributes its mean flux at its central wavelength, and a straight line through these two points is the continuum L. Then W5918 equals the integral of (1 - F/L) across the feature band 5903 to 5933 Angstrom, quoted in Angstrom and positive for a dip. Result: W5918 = 1.88 Angstrom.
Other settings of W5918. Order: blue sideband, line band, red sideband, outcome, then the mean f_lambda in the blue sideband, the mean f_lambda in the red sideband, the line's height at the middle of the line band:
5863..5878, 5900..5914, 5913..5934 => 0.60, 10.4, 9.95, 10.1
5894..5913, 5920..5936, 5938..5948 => -0.55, 9.2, 10.1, 9.74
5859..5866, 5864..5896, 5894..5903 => 2.13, 10.8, 8.75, 9.83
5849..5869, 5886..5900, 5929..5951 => 3.25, 10.6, 10.6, 10.6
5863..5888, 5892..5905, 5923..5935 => 1.56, 9.73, 10.2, 9.93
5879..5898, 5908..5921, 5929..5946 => -0.55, 8.35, 10.3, 9.38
